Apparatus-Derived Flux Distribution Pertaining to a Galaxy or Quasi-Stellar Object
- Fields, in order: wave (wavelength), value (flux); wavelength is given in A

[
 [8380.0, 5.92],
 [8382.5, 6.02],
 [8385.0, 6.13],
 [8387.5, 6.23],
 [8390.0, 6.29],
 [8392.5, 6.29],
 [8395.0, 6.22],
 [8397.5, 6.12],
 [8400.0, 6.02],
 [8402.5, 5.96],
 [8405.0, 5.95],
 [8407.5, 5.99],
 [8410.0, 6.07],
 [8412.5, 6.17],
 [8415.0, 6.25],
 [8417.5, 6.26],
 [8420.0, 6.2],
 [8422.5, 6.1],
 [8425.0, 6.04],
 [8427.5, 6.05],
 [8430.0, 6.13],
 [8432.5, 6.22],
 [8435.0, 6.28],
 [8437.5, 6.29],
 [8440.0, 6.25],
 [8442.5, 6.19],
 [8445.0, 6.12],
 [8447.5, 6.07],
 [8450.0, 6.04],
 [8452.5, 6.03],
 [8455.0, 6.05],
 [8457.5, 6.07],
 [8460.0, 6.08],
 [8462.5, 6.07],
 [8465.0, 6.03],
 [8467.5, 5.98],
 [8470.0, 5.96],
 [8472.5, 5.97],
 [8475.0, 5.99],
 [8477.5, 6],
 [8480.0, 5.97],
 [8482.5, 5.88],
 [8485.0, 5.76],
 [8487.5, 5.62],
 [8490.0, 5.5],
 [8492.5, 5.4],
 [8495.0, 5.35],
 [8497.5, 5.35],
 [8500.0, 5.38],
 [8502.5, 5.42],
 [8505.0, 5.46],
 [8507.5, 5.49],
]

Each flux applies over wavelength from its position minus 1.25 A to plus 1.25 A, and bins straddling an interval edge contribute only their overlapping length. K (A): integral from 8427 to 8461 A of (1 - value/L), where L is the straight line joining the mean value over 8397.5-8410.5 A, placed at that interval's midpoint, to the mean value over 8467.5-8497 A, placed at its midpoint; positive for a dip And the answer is -1.5 A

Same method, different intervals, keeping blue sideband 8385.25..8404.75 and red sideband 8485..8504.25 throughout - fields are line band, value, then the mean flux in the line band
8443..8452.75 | -0.5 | 6.08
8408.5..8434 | -0.8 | 6.15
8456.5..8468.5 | -0.8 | 6.05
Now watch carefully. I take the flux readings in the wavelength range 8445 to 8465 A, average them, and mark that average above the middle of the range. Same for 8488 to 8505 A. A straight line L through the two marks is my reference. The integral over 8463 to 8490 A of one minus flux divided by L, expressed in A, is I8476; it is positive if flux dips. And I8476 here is -0.8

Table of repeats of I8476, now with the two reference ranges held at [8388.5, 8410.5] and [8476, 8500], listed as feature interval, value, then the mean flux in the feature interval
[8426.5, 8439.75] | -0.6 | 6.2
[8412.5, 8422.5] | -0.3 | 6.21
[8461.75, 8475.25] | -0.6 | 6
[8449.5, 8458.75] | -0.4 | 6.05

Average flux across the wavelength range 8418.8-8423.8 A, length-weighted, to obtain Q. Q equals 6.15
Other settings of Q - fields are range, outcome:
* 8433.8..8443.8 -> 6.25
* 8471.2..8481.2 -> 5.98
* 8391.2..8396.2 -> 6.26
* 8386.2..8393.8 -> 6.27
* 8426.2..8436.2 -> 6.17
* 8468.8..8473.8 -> 5.97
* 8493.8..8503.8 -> 5.38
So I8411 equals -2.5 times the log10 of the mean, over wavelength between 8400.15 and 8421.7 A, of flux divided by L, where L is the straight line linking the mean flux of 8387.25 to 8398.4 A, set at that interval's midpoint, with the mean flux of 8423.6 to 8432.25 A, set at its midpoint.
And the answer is 0.01 mag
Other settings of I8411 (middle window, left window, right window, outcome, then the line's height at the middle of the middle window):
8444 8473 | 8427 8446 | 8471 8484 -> 0.01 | 6.07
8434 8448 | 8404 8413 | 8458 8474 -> -0.03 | 6.03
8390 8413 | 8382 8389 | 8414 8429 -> 0.01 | 6.15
